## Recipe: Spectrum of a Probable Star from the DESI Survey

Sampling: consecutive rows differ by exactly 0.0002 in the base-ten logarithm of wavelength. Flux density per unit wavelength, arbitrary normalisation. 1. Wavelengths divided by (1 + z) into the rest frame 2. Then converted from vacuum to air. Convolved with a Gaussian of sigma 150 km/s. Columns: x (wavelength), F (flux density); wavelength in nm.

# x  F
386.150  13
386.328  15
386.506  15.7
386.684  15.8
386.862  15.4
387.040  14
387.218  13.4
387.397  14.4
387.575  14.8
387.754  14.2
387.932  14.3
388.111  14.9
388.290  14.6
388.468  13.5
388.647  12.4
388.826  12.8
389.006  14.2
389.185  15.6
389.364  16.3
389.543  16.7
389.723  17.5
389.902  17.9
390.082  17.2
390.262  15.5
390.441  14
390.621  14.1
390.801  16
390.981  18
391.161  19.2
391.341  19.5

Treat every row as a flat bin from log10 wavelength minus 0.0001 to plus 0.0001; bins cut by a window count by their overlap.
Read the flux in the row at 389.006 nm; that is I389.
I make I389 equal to 14.2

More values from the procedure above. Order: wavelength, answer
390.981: 18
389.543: 16.7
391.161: 19.2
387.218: 13.4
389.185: 15.6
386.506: 15.7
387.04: 14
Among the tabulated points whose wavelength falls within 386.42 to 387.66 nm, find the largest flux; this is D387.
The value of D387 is 15.8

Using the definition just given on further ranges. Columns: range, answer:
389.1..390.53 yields 17.9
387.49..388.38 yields 14.9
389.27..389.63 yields 16.7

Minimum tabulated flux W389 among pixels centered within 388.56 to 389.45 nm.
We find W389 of 12.4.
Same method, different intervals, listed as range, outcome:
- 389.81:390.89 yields 14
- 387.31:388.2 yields 14.2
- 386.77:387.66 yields 13.4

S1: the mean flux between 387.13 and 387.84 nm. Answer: 14.2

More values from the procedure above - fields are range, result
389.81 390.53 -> 16.2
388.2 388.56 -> 14.1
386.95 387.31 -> 13.7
